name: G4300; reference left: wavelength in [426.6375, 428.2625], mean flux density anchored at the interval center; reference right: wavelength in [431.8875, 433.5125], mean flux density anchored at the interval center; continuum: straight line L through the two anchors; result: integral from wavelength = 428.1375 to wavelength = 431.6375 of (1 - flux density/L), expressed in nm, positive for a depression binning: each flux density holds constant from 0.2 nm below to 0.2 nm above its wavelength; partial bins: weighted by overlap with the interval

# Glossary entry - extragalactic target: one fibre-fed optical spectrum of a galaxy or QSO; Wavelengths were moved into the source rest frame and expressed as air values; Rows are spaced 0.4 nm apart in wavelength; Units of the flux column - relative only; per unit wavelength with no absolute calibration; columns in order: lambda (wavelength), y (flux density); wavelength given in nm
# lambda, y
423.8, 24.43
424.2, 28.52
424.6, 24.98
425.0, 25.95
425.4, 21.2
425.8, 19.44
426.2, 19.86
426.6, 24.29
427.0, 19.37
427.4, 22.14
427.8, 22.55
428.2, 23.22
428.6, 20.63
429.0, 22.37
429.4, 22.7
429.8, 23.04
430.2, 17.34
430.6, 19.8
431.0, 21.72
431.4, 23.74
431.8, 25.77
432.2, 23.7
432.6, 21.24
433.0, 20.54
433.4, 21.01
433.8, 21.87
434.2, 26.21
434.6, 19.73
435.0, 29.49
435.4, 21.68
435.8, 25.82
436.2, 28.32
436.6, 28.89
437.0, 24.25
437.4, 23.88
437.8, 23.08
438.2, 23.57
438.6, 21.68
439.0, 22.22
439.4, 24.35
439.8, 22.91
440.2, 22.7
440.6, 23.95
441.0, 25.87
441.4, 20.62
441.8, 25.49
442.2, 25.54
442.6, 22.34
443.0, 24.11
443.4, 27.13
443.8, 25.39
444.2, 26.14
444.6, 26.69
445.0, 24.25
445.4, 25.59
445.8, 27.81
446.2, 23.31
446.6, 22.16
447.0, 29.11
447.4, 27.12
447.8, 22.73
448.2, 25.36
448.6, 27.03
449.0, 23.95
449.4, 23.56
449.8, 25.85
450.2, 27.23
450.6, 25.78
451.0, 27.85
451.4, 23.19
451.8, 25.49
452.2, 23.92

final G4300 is 0.055 nm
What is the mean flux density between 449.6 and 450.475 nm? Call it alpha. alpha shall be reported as 26.5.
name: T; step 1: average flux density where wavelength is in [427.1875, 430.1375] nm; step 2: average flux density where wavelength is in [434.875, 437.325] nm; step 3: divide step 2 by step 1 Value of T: 1.18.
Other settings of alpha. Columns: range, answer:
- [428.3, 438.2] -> 23.2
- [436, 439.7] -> 24.4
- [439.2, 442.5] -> 23.9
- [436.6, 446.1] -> 24.4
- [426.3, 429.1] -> 22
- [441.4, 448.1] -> 25.2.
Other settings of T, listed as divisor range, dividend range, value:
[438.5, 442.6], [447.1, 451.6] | 1.08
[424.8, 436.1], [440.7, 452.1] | 1.12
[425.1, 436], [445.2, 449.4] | 1.14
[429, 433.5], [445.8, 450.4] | 1.16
